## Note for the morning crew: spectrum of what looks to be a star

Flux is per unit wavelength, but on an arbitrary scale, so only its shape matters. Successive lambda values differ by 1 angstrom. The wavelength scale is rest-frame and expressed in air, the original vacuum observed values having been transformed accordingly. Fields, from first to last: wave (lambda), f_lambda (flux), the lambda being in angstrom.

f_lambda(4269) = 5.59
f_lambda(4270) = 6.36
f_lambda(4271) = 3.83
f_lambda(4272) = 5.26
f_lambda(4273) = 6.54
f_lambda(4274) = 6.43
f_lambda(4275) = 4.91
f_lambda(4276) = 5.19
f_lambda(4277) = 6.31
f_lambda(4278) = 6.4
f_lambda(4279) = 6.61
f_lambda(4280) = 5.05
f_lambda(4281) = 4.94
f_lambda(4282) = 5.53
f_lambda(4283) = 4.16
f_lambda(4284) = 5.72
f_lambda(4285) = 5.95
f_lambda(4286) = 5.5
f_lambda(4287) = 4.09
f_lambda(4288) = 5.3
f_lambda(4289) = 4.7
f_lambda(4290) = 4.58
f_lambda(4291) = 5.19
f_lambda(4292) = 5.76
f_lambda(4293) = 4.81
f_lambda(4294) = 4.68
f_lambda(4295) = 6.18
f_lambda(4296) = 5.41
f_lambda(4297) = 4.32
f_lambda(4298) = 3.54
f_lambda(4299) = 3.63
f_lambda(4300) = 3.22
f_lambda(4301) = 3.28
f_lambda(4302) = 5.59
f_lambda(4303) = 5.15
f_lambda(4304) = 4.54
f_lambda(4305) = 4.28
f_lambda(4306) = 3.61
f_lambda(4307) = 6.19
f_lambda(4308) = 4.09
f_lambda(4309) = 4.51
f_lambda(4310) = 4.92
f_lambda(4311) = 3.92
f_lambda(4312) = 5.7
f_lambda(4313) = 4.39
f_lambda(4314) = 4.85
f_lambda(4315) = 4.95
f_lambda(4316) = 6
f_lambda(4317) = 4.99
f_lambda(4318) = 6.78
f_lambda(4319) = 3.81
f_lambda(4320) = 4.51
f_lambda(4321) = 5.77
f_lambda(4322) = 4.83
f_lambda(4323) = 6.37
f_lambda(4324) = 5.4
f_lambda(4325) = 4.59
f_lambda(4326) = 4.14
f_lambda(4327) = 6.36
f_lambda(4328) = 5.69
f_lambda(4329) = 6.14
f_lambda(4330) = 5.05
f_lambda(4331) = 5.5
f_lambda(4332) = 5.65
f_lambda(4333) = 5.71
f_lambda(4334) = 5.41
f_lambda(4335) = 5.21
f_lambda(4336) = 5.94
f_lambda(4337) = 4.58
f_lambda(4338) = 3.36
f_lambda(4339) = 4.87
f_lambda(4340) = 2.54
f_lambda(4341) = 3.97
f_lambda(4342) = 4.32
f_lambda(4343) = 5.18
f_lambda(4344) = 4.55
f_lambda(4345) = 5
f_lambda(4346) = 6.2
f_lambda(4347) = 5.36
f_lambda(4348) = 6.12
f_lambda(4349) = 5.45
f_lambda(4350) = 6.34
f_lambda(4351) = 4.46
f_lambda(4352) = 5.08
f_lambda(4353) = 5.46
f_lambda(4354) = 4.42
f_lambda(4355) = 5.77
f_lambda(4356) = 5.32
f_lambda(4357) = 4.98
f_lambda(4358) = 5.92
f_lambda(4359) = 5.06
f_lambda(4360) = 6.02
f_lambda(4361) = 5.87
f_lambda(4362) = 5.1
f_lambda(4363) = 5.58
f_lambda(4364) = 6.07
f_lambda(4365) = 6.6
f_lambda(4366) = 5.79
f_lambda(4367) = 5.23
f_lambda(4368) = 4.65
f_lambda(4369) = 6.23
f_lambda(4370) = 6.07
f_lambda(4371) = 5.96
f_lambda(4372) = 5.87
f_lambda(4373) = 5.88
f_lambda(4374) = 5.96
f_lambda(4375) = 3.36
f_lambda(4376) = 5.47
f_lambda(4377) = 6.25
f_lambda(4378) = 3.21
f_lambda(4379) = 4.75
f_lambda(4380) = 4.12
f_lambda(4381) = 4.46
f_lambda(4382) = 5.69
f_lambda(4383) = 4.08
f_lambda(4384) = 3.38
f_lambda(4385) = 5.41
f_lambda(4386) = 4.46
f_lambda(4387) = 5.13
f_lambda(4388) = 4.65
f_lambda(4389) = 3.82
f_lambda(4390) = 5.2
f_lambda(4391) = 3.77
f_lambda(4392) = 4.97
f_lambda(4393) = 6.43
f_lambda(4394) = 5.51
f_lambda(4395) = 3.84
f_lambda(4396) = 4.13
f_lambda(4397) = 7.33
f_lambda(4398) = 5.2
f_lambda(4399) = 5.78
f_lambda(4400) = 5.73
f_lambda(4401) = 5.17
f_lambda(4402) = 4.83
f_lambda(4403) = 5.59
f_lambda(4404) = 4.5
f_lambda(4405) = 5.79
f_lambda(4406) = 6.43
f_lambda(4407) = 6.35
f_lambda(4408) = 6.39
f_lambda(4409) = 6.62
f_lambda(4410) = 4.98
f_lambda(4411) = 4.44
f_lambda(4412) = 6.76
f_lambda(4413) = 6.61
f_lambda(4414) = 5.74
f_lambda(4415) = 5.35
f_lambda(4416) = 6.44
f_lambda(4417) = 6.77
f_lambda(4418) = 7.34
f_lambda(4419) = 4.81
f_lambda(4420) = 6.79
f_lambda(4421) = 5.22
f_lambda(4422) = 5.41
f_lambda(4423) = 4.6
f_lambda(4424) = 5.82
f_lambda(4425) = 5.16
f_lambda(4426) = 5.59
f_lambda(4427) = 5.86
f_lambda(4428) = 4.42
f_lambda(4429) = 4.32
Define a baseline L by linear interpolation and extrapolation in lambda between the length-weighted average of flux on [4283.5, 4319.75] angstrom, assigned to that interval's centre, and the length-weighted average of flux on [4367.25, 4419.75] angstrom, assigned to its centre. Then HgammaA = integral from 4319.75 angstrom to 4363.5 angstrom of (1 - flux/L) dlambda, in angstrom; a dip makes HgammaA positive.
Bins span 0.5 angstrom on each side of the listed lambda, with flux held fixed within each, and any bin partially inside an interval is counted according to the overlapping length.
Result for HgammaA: -1.3 angstrom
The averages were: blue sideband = 4.83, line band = 5.21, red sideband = 5.35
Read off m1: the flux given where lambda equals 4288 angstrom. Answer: 5.3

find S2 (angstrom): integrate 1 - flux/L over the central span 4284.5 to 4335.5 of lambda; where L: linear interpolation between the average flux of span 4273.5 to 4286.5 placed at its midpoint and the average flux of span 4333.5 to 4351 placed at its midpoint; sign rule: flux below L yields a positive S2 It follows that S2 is 2.7 angstrom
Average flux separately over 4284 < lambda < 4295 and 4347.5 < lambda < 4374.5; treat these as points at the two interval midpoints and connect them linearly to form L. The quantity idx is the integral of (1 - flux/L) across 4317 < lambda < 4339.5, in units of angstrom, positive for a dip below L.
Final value 0.6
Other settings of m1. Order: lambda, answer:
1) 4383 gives 4.08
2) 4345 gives 5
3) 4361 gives 5.87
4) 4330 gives 5.05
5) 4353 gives 5.46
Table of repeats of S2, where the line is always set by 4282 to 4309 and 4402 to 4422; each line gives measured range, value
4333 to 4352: 1.0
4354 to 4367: -0.5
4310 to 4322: -0.2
